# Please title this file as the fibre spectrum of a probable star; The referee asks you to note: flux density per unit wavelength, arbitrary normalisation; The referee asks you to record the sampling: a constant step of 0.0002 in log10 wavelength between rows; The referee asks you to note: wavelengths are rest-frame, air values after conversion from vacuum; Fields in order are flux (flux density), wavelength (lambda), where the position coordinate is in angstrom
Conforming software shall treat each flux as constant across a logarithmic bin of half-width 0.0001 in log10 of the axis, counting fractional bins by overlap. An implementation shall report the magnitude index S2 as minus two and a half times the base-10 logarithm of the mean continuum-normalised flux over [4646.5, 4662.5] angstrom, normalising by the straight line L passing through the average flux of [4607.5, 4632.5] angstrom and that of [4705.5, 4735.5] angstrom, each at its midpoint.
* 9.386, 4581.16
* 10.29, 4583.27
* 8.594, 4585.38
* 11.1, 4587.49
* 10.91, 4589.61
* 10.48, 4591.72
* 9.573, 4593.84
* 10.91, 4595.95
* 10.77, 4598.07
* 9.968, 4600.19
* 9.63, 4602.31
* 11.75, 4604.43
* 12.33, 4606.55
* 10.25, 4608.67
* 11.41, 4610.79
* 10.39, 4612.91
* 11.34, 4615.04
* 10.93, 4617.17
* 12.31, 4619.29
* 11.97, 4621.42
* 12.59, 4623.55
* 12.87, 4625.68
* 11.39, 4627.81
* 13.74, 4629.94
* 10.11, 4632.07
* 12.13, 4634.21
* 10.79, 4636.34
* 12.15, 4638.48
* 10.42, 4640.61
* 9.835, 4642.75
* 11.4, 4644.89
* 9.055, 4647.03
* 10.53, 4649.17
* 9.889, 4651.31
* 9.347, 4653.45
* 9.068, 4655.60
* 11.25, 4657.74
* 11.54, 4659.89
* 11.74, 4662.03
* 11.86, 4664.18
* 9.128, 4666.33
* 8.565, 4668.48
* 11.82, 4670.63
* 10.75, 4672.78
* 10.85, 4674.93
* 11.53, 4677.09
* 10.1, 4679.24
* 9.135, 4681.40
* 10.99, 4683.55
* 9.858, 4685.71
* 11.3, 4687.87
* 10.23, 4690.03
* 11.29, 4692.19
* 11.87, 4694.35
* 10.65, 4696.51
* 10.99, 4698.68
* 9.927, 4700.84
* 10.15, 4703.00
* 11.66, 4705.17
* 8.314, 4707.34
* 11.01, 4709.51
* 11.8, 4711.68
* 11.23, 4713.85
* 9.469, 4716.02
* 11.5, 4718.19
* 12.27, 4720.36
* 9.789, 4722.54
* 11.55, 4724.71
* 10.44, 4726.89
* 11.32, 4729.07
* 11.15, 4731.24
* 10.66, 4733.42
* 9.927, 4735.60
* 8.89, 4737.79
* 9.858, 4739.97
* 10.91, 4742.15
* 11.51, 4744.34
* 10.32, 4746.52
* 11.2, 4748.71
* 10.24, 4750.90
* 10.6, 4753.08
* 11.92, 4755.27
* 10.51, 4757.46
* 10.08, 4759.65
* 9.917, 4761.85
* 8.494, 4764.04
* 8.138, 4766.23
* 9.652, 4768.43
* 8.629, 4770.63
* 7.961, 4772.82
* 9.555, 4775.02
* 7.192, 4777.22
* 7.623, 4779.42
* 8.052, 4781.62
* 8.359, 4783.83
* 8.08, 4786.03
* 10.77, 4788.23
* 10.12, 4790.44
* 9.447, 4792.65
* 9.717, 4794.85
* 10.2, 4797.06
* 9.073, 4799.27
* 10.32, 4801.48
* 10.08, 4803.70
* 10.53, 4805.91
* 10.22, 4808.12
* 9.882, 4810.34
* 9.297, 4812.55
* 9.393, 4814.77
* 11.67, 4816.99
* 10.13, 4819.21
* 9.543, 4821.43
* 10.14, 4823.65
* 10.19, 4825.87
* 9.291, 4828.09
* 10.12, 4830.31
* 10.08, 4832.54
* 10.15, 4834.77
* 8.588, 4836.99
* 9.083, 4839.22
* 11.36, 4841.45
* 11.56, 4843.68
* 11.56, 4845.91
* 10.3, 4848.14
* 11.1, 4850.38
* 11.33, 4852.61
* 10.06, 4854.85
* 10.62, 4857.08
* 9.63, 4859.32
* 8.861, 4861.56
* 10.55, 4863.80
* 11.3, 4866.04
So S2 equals 0.11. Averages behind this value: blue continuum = 11.7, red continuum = 10.8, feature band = 10.3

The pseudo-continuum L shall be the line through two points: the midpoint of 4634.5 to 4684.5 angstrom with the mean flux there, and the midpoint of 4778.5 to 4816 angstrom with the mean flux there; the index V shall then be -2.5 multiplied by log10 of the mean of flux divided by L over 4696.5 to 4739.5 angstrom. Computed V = -0.055 mag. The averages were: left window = 10.5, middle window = 10.6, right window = 9.5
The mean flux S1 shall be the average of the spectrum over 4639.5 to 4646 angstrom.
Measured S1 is 10.6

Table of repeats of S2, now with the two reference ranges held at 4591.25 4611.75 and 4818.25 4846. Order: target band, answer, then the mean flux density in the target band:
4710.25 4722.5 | -0.07 mag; 11.1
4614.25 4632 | -0.13 mag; 12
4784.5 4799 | 0.06 mag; 9.65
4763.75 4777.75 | 0.19 mag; 8.57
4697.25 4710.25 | 0.01 mag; 10.3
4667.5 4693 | 0.00 mag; 10.5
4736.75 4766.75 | 0.01 mag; 10.2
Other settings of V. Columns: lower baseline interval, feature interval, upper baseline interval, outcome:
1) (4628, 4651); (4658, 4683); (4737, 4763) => 0.020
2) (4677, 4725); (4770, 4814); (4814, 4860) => 0.128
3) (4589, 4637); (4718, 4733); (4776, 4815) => -0.105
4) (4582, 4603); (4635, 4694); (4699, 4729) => -0.004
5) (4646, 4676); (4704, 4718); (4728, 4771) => -0.035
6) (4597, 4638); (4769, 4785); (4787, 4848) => 0.248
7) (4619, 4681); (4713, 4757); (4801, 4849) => -0.017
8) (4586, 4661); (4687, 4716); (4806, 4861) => -0.007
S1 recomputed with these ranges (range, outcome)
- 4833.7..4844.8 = 10.2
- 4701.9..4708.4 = 10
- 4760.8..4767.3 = 8.86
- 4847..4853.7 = 10.9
